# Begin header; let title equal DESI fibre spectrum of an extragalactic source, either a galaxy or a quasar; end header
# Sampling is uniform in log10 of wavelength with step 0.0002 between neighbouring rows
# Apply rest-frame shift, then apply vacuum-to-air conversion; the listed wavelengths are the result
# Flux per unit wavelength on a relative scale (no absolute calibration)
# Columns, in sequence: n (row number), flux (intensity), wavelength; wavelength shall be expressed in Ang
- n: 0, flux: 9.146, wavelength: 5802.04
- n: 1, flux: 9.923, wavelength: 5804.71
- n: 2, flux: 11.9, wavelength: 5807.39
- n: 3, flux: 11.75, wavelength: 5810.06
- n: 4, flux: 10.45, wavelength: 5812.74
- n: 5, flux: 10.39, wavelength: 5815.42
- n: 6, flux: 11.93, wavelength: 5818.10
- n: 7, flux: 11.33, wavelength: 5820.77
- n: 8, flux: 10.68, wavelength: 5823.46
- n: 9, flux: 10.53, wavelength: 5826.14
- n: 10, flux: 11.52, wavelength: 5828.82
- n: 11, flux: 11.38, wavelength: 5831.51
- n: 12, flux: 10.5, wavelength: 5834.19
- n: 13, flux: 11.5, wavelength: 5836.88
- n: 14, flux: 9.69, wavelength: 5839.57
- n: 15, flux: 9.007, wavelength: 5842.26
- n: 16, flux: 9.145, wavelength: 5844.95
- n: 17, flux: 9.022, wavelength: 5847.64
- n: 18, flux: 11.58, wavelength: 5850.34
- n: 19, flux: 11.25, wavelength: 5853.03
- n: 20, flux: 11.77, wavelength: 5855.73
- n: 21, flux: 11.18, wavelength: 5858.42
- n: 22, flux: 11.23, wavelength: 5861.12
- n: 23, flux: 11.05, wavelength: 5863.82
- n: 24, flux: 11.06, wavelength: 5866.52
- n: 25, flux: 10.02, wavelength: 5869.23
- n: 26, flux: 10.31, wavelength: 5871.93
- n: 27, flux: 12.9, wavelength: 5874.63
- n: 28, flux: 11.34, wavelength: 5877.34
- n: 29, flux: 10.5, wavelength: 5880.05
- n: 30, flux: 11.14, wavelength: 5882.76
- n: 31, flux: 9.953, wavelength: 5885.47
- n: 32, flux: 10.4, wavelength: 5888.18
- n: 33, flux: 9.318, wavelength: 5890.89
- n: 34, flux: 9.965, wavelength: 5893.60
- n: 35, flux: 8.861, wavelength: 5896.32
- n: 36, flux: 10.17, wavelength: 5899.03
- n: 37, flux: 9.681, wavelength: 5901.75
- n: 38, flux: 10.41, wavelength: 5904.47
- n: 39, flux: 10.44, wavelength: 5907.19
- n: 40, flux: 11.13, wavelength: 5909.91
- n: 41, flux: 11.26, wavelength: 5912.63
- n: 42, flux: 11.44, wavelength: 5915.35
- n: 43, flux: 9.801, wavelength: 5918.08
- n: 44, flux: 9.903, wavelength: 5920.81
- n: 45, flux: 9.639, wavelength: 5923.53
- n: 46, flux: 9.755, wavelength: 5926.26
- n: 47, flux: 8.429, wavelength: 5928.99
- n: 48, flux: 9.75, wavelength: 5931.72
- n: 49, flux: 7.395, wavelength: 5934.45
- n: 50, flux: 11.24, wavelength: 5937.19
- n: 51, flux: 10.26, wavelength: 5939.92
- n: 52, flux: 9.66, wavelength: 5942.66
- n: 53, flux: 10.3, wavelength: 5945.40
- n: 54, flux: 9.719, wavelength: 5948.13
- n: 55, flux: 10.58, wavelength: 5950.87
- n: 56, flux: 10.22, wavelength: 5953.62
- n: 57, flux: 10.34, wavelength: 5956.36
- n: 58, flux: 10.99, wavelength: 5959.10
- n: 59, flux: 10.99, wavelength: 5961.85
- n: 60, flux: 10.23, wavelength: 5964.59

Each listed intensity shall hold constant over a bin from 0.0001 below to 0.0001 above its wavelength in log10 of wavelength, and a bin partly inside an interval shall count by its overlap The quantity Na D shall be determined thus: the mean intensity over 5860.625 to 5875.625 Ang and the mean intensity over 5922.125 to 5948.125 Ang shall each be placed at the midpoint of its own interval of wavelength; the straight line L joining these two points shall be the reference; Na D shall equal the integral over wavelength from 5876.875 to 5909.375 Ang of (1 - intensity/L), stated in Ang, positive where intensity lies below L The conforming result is 1.0 Ang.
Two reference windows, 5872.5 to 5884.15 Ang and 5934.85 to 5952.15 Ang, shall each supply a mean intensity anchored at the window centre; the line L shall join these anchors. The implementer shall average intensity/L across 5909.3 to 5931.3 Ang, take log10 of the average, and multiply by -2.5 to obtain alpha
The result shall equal 0.05 mag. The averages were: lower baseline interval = 11.4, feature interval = 10.1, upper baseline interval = 10.1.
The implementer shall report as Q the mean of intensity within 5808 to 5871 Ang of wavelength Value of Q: 10.8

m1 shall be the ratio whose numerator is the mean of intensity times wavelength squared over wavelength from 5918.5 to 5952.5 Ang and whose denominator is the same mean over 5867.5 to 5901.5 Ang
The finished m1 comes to 0.95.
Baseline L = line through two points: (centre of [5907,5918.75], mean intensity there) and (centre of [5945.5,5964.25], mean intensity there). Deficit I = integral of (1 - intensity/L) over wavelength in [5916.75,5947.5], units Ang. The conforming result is 3.0 Ang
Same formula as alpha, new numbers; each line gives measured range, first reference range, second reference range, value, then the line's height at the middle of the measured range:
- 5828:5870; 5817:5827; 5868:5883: 0.04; 11.1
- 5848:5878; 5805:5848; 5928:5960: -0.07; 10.4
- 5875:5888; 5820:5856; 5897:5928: -0.05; 10.4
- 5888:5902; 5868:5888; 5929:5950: 0.09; 10.5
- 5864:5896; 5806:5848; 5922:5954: -0.04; 10.2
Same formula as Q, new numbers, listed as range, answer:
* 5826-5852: 10.4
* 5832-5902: 10.5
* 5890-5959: 10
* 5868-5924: 10.4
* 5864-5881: 11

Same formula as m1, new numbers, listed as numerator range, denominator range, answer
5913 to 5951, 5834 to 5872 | 0.96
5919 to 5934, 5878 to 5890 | 0.91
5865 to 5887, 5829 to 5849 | 1.09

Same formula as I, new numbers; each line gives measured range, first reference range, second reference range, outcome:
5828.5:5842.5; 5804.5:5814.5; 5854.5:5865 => 0.7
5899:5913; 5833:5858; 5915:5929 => -0.8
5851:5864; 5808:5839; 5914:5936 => -1.0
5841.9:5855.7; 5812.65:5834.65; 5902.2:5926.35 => 0.8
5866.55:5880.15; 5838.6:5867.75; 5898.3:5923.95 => -0.7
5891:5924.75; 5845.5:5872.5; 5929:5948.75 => -0.3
